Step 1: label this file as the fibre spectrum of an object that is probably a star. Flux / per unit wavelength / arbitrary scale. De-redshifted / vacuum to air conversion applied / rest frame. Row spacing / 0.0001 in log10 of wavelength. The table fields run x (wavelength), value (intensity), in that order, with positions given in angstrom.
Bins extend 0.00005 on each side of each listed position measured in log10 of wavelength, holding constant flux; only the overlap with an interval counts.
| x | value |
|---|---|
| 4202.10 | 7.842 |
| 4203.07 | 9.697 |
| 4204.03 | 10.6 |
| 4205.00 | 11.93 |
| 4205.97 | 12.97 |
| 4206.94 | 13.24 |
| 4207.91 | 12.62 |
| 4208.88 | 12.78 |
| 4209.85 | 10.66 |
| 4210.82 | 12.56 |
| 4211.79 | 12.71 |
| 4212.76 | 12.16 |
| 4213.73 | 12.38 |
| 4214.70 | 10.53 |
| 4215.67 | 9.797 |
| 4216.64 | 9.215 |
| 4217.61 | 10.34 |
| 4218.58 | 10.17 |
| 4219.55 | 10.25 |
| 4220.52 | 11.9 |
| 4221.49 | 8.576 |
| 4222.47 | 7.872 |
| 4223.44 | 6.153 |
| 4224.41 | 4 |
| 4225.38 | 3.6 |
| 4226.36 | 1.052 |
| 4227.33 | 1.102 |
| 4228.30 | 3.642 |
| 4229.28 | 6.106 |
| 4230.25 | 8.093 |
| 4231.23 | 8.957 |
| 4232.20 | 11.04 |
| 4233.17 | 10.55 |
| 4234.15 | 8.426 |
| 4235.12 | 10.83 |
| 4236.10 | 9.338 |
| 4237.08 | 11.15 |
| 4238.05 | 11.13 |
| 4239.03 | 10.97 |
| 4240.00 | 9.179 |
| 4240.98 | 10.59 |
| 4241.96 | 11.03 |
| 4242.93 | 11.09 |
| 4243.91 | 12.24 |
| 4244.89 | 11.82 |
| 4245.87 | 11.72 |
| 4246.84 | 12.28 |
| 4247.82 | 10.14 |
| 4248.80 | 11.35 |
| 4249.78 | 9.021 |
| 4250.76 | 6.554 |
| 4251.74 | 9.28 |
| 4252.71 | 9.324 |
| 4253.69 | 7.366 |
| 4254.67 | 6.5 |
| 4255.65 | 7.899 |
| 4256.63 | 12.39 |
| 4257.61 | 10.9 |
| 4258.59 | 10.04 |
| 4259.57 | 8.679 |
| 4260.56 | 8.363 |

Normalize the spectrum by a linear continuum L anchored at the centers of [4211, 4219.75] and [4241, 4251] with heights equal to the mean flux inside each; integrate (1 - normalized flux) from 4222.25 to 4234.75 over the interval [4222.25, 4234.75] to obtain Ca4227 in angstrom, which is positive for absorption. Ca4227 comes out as 5.4 angstrom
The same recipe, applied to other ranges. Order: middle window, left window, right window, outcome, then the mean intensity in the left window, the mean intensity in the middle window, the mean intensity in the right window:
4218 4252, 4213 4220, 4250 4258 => 2.3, 10.5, 8.9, 8.76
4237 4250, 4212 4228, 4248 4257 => -3.6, 8.1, 11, 8.85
